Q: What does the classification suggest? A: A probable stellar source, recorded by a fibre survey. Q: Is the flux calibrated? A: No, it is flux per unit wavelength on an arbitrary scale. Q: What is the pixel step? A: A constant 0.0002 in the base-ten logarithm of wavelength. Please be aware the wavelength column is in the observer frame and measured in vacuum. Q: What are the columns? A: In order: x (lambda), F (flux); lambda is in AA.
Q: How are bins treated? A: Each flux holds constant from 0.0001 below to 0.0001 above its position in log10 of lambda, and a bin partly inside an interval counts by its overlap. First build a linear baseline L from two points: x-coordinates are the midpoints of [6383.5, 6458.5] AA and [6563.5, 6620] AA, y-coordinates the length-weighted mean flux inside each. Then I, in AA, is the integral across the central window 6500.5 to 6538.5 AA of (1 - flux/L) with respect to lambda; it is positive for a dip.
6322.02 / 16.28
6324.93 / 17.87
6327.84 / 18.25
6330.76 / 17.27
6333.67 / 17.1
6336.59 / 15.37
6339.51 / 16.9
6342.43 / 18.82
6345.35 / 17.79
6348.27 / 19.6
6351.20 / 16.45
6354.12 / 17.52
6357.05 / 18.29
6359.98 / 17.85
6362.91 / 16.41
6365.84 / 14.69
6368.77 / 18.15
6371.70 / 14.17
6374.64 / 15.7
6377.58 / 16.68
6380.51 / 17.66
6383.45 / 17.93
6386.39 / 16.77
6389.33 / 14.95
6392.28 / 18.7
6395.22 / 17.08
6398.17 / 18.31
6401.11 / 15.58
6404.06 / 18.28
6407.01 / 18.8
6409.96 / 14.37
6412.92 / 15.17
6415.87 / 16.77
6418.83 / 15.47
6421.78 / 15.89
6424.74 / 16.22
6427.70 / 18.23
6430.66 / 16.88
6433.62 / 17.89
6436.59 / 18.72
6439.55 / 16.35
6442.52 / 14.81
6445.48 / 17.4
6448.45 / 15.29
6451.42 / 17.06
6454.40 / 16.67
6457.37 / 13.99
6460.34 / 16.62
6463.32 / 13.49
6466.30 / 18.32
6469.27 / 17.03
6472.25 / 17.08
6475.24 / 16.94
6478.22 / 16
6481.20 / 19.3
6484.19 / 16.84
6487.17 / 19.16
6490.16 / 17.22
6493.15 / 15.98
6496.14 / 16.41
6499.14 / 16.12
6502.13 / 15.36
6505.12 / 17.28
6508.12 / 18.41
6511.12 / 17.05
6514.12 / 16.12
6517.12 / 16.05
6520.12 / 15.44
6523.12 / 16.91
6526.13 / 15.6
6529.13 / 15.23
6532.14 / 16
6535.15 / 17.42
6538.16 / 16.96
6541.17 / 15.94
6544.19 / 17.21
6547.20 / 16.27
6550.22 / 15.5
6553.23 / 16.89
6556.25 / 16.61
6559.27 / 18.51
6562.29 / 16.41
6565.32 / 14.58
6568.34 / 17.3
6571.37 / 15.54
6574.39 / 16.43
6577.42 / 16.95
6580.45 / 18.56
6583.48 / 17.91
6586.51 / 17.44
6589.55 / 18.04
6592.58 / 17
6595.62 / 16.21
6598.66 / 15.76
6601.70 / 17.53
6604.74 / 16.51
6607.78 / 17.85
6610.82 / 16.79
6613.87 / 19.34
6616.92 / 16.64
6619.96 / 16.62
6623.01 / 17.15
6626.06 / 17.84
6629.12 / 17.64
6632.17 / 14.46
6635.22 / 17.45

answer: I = 1.0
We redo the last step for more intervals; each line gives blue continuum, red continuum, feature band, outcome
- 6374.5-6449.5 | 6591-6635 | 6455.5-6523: 0.84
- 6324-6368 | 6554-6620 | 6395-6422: 1.08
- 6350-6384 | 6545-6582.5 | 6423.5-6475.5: 0.37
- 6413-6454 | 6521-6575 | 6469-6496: -1.17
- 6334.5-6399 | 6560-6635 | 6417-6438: 0.01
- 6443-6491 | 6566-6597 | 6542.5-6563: 0.25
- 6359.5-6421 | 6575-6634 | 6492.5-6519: 0.59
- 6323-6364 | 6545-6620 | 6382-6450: 2.26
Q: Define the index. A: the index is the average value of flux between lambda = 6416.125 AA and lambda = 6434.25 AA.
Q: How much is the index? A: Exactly 16.7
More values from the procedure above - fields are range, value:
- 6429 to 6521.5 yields 16.7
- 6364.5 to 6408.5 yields 16.9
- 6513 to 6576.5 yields 16.3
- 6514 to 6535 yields 16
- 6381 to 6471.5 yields 16.6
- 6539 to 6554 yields 16.4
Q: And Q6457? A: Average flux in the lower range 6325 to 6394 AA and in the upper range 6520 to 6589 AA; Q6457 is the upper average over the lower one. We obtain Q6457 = 0.97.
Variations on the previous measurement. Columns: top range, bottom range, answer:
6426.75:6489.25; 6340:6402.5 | 0.99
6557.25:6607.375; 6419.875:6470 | 1.03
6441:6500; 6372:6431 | 0.99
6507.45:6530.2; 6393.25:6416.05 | 0.97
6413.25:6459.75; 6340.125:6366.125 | 0.94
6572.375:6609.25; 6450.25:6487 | 1.03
